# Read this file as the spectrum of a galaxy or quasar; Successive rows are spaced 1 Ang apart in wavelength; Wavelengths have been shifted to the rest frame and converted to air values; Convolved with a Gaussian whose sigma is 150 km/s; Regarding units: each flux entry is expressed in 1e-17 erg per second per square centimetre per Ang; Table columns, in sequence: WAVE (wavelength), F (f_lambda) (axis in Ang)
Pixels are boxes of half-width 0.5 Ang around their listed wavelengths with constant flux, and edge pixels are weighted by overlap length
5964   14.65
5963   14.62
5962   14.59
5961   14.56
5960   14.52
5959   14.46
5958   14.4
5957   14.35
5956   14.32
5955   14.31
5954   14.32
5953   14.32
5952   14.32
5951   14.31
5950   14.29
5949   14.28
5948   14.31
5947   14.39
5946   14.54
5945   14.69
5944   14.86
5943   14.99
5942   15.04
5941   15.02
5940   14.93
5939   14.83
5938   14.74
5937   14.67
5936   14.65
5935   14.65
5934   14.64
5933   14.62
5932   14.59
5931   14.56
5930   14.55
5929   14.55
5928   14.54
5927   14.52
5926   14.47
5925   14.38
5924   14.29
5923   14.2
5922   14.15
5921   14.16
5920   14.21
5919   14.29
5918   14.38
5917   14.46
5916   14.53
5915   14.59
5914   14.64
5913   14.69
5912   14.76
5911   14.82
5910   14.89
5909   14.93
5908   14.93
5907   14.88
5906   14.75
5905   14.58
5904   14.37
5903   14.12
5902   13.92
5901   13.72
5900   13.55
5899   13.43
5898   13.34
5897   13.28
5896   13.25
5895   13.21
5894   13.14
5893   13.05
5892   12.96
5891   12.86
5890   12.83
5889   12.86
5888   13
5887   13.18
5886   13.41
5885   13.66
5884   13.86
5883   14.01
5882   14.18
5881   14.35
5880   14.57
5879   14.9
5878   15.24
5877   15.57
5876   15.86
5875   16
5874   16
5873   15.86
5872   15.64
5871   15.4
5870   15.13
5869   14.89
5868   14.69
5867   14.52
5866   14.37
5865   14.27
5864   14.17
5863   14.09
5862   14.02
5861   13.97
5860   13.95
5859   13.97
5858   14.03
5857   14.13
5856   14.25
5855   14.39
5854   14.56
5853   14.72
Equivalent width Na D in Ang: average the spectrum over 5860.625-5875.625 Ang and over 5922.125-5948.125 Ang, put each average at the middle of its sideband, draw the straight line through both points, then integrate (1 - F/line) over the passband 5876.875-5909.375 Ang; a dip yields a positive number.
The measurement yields 2.1 Ang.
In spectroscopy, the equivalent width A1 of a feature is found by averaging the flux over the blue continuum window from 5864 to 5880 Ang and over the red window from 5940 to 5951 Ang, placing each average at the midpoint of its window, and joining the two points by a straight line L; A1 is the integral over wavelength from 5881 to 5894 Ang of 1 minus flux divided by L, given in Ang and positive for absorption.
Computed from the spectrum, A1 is 1.5 Ang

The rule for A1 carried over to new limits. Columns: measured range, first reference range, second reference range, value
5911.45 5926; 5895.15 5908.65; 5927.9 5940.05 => -0.08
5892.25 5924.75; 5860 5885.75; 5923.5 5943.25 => 1.16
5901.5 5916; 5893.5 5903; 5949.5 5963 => -1.06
